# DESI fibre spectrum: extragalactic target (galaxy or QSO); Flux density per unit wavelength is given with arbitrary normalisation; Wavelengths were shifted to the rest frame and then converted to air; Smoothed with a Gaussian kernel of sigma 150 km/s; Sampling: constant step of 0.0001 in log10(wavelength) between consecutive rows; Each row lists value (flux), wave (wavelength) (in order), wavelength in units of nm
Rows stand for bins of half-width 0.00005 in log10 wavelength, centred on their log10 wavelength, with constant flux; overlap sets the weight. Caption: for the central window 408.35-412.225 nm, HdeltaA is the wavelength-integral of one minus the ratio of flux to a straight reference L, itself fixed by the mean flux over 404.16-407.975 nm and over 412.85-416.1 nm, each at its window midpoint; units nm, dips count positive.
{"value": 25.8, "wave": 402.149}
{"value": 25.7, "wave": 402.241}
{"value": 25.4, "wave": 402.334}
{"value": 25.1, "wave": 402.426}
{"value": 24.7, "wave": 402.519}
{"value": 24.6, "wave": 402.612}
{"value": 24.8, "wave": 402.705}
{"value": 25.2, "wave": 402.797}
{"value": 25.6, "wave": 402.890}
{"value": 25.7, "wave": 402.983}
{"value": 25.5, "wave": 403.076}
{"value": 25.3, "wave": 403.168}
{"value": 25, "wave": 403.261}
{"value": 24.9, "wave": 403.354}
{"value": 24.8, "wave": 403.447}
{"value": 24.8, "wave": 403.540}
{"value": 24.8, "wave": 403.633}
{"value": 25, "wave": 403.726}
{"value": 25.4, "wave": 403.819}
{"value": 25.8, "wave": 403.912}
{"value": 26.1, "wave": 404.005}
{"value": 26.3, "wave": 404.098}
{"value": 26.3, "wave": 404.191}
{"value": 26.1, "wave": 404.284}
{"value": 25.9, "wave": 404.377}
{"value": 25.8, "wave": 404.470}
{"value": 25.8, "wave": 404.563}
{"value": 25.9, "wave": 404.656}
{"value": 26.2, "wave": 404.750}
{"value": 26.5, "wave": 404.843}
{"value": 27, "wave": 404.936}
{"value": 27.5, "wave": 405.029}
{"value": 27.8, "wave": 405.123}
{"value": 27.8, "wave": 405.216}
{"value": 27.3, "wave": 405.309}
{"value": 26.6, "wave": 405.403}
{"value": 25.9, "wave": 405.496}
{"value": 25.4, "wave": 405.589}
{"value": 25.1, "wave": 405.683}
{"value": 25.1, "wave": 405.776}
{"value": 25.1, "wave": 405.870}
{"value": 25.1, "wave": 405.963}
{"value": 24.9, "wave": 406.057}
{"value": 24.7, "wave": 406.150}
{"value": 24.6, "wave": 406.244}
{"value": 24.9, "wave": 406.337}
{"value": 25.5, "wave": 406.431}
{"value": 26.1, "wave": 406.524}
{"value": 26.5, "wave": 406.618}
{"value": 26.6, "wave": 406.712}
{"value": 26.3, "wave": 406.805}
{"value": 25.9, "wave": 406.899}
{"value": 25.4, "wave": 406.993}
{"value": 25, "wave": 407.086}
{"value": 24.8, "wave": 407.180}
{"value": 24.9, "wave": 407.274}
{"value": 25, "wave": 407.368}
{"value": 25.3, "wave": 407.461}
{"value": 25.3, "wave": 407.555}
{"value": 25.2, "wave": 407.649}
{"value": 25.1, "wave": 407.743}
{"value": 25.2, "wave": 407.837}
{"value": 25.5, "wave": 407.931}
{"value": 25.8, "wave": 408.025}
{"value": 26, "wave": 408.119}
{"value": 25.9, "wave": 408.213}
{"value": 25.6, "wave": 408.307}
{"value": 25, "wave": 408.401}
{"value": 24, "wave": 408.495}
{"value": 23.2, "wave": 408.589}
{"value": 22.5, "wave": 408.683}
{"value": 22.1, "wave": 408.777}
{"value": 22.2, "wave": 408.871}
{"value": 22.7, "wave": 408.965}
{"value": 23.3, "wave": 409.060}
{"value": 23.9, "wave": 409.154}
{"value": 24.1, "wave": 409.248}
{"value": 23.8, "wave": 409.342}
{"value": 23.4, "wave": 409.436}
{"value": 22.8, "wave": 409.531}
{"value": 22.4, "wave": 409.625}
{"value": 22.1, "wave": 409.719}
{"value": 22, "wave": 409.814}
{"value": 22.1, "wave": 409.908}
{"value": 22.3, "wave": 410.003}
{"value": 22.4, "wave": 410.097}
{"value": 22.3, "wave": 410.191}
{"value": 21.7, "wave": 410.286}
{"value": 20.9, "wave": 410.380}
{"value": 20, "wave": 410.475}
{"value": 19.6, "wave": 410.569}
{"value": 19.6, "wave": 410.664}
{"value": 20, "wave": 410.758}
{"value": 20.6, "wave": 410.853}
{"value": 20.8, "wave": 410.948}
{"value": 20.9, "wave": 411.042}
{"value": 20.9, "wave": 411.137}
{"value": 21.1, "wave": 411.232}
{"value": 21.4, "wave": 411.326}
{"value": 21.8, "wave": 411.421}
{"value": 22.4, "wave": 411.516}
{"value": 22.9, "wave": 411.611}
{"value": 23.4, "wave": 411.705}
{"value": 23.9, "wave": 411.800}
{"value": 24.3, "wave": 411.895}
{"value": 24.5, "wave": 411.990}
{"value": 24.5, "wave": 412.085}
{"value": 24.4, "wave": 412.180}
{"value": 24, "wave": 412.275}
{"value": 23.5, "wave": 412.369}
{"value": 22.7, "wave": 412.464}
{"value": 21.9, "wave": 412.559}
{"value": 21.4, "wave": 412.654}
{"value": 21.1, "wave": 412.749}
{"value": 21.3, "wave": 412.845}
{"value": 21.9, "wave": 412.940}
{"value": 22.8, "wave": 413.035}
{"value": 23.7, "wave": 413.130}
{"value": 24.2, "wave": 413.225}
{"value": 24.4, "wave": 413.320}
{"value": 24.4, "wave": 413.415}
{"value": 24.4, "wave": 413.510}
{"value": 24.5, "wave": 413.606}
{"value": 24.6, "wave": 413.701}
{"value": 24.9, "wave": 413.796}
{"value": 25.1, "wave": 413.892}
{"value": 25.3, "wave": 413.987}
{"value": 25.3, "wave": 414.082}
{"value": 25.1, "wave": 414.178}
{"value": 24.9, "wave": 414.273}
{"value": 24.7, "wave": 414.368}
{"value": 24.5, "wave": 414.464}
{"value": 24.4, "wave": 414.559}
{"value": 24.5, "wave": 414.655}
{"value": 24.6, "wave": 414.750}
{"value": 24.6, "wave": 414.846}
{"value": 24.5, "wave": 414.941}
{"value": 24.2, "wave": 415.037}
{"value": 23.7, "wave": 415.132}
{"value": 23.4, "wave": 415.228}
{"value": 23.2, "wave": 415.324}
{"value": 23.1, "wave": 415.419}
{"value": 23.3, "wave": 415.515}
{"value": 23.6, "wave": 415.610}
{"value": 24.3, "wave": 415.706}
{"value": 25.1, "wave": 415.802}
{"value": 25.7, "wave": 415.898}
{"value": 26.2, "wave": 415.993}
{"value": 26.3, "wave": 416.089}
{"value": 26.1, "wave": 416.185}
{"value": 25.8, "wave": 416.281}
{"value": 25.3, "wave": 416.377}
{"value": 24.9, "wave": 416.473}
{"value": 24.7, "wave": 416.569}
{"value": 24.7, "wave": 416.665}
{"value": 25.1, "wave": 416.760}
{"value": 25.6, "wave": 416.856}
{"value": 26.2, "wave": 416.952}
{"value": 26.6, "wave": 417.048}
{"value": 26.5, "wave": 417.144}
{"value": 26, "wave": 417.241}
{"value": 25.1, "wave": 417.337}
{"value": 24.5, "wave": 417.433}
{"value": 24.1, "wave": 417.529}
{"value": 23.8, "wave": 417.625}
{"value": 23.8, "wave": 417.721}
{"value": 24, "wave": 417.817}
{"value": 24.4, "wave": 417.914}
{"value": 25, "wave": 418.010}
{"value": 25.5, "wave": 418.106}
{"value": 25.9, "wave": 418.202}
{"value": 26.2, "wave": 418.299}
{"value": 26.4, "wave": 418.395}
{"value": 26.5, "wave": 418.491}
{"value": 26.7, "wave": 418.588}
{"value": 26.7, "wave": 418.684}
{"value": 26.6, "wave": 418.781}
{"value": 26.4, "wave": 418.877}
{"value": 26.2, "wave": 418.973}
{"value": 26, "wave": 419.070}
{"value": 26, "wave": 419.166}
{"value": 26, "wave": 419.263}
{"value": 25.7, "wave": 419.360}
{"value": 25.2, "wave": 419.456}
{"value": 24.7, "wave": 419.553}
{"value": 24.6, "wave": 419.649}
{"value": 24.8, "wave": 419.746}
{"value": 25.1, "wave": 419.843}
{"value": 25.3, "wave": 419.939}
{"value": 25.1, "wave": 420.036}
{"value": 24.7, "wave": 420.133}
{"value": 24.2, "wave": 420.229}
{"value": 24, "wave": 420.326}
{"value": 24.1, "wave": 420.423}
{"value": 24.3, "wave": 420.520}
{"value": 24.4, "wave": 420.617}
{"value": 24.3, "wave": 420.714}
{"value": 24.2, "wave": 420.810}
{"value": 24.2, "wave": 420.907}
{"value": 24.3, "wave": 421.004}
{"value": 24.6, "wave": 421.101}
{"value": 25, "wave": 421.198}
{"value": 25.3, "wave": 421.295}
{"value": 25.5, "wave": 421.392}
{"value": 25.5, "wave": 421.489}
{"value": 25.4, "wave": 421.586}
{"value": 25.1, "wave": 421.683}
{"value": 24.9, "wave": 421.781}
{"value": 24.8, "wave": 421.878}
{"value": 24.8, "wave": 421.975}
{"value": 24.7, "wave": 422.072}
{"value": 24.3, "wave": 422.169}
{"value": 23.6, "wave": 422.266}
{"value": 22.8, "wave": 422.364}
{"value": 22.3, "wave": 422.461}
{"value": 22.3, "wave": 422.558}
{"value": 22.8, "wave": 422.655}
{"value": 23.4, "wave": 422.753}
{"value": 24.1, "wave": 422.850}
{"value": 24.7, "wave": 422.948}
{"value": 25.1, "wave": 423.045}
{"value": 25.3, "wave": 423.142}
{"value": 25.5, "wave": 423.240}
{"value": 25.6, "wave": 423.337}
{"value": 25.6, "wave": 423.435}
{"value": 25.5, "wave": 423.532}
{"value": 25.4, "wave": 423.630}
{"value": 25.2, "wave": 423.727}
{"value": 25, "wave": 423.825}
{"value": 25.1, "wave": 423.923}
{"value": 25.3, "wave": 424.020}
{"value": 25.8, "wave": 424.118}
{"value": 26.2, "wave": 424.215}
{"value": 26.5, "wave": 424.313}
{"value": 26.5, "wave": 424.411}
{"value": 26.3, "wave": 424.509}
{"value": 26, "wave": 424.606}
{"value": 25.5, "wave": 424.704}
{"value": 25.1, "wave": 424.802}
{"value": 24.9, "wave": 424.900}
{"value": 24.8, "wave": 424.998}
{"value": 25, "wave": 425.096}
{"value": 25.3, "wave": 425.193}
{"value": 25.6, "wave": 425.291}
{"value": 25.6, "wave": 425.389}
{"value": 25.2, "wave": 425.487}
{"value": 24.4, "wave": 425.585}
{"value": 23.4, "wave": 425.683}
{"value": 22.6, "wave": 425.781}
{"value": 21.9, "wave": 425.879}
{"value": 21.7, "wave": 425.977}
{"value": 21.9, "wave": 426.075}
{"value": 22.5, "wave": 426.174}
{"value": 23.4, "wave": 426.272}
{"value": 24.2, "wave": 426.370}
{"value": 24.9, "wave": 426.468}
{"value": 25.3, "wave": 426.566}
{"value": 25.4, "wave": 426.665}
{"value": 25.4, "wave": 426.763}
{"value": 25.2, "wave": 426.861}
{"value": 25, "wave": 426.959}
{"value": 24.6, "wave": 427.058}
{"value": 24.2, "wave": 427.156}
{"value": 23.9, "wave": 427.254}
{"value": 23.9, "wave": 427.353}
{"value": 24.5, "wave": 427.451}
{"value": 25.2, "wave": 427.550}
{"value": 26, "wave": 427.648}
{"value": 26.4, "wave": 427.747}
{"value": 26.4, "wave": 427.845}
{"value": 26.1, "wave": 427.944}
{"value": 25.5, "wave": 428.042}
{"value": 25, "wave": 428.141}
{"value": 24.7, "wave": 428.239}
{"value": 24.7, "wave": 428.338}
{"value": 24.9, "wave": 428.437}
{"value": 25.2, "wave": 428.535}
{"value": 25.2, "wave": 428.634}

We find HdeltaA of 0.41 nm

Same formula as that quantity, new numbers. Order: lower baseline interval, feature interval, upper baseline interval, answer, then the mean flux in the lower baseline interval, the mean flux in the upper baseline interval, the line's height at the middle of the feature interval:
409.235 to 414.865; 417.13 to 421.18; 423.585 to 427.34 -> -0.21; 23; 24.7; 23.9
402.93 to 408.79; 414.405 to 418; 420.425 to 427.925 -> 0.04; 25.5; 24.7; 25.1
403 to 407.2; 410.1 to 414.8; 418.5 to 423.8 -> 0.44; 25.8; 24.9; 25.4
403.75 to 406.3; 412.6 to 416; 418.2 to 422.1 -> 0.20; 26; 25.2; 25.5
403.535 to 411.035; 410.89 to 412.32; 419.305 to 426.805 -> 0.10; 24.5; 24.7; 24.5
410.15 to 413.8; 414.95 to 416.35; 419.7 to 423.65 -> -0.08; 22.5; 24.6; 23.3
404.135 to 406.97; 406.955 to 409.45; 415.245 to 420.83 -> 0.13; 26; 25.1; 25.8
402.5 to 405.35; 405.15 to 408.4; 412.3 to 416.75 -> -0.02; 25.8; 24.2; 25.4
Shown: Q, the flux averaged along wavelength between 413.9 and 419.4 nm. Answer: 25.2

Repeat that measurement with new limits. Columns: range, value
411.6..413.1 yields 23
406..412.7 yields 23.5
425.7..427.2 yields 23.9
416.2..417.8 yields 25.2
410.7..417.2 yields 23.9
